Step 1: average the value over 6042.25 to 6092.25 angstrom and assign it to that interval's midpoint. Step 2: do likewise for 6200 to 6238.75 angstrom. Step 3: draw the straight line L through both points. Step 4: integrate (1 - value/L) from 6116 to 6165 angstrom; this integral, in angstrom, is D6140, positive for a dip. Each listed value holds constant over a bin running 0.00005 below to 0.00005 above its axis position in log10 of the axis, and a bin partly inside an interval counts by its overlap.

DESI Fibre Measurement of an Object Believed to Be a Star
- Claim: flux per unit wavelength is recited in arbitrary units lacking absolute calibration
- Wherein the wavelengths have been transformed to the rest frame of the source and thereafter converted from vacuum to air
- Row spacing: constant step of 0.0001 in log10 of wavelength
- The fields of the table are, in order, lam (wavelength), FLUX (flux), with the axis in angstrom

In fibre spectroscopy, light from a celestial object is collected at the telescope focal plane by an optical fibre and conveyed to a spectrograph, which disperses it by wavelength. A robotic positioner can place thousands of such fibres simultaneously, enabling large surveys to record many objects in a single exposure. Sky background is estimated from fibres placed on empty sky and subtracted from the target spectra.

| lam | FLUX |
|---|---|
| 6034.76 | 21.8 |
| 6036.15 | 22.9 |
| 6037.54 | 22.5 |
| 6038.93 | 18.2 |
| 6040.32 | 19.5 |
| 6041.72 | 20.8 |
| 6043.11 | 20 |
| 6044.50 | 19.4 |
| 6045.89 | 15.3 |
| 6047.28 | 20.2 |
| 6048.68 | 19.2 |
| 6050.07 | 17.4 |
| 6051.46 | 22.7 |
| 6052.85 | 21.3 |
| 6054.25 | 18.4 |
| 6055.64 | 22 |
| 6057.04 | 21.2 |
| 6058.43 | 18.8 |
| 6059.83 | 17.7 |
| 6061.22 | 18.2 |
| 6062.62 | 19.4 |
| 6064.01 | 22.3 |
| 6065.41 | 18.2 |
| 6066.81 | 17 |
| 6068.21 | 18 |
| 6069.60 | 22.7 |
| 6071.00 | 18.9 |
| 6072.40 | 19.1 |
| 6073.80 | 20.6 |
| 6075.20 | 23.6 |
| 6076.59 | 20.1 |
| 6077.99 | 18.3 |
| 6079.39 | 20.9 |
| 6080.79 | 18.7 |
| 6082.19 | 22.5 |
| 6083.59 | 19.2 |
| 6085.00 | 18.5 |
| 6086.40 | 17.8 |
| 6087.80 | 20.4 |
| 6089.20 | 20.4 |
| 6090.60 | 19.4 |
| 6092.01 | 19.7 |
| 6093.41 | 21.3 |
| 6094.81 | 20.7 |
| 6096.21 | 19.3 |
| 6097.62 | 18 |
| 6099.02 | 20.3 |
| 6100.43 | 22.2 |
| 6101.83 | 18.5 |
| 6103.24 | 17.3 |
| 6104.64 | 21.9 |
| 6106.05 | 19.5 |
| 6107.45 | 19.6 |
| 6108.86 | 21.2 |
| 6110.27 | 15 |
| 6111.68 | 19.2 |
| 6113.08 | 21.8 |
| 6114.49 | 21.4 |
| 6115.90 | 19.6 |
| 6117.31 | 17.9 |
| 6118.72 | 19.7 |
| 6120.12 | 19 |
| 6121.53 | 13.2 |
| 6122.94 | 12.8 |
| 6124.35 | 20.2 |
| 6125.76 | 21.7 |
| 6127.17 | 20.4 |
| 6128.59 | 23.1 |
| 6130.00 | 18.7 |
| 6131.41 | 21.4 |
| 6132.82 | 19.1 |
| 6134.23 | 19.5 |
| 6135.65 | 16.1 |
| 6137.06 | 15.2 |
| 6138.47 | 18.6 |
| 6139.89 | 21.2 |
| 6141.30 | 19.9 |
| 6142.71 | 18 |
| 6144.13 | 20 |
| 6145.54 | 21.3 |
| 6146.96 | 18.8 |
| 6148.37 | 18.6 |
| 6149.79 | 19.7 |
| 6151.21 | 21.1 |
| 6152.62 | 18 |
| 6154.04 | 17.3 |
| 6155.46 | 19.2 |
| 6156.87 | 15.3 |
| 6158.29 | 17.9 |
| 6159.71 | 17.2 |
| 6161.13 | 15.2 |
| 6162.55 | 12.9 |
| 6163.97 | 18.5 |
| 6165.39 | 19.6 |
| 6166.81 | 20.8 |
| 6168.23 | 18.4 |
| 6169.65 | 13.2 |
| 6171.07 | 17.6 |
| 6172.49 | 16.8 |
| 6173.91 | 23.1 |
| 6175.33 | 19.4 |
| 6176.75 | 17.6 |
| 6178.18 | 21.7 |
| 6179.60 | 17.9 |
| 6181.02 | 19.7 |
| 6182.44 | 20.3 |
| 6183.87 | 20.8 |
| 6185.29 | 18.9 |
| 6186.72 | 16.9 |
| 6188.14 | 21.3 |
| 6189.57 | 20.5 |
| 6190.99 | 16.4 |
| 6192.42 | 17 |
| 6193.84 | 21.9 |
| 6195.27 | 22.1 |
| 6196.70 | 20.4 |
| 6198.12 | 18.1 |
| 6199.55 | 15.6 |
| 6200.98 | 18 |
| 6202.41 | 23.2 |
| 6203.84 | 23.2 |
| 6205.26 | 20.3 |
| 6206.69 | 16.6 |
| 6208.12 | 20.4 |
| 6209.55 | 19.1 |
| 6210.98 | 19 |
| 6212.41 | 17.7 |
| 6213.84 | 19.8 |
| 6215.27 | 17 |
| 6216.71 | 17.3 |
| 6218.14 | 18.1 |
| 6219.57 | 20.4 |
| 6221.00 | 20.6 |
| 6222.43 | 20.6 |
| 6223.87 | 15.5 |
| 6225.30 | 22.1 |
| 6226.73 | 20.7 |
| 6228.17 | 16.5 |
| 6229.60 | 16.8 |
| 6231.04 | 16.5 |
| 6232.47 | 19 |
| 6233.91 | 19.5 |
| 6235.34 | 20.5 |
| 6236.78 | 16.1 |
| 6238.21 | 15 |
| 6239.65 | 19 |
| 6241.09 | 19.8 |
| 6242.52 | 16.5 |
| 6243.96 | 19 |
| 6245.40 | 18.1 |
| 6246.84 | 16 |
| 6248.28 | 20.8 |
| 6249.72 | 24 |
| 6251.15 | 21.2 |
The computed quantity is 2.1 angstrom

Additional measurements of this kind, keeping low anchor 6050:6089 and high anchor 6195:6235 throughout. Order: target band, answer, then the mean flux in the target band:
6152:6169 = 1.6 angstrom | 17.5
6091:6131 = 0.4 angstrom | 19.4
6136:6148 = 0.3 angstrom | 19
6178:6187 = -0.1 angstrom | 19.5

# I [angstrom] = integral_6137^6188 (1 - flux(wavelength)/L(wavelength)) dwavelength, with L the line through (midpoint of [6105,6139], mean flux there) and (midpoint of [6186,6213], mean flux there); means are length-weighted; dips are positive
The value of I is 1.5 angstrom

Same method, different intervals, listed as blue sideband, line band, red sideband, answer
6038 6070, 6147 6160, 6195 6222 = 0.69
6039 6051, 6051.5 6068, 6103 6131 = -0.46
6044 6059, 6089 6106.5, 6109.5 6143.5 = -0.65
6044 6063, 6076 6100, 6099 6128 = -0.65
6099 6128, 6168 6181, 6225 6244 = 0.15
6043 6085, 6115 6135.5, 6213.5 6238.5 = 0.28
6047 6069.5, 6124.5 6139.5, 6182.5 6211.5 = 0.07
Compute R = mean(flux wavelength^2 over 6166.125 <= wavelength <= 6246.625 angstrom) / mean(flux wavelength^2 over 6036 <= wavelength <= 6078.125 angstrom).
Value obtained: 1.00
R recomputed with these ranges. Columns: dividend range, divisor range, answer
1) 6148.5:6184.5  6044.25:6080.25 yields 0.97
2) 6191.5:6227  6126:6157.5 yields 1.03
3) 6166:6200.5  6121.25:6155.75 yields 1.02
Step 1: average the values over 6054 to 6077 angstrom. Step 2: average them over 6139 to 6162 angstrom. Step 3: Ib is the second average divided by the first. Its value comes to 0.94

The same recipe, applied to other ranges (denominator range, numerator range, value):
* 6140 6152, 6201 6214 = 1.00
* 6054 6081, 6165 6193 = 0.96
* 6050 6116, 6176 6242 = 0.96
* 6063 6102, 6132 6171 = 0.91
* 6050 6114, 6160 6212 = 0.96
